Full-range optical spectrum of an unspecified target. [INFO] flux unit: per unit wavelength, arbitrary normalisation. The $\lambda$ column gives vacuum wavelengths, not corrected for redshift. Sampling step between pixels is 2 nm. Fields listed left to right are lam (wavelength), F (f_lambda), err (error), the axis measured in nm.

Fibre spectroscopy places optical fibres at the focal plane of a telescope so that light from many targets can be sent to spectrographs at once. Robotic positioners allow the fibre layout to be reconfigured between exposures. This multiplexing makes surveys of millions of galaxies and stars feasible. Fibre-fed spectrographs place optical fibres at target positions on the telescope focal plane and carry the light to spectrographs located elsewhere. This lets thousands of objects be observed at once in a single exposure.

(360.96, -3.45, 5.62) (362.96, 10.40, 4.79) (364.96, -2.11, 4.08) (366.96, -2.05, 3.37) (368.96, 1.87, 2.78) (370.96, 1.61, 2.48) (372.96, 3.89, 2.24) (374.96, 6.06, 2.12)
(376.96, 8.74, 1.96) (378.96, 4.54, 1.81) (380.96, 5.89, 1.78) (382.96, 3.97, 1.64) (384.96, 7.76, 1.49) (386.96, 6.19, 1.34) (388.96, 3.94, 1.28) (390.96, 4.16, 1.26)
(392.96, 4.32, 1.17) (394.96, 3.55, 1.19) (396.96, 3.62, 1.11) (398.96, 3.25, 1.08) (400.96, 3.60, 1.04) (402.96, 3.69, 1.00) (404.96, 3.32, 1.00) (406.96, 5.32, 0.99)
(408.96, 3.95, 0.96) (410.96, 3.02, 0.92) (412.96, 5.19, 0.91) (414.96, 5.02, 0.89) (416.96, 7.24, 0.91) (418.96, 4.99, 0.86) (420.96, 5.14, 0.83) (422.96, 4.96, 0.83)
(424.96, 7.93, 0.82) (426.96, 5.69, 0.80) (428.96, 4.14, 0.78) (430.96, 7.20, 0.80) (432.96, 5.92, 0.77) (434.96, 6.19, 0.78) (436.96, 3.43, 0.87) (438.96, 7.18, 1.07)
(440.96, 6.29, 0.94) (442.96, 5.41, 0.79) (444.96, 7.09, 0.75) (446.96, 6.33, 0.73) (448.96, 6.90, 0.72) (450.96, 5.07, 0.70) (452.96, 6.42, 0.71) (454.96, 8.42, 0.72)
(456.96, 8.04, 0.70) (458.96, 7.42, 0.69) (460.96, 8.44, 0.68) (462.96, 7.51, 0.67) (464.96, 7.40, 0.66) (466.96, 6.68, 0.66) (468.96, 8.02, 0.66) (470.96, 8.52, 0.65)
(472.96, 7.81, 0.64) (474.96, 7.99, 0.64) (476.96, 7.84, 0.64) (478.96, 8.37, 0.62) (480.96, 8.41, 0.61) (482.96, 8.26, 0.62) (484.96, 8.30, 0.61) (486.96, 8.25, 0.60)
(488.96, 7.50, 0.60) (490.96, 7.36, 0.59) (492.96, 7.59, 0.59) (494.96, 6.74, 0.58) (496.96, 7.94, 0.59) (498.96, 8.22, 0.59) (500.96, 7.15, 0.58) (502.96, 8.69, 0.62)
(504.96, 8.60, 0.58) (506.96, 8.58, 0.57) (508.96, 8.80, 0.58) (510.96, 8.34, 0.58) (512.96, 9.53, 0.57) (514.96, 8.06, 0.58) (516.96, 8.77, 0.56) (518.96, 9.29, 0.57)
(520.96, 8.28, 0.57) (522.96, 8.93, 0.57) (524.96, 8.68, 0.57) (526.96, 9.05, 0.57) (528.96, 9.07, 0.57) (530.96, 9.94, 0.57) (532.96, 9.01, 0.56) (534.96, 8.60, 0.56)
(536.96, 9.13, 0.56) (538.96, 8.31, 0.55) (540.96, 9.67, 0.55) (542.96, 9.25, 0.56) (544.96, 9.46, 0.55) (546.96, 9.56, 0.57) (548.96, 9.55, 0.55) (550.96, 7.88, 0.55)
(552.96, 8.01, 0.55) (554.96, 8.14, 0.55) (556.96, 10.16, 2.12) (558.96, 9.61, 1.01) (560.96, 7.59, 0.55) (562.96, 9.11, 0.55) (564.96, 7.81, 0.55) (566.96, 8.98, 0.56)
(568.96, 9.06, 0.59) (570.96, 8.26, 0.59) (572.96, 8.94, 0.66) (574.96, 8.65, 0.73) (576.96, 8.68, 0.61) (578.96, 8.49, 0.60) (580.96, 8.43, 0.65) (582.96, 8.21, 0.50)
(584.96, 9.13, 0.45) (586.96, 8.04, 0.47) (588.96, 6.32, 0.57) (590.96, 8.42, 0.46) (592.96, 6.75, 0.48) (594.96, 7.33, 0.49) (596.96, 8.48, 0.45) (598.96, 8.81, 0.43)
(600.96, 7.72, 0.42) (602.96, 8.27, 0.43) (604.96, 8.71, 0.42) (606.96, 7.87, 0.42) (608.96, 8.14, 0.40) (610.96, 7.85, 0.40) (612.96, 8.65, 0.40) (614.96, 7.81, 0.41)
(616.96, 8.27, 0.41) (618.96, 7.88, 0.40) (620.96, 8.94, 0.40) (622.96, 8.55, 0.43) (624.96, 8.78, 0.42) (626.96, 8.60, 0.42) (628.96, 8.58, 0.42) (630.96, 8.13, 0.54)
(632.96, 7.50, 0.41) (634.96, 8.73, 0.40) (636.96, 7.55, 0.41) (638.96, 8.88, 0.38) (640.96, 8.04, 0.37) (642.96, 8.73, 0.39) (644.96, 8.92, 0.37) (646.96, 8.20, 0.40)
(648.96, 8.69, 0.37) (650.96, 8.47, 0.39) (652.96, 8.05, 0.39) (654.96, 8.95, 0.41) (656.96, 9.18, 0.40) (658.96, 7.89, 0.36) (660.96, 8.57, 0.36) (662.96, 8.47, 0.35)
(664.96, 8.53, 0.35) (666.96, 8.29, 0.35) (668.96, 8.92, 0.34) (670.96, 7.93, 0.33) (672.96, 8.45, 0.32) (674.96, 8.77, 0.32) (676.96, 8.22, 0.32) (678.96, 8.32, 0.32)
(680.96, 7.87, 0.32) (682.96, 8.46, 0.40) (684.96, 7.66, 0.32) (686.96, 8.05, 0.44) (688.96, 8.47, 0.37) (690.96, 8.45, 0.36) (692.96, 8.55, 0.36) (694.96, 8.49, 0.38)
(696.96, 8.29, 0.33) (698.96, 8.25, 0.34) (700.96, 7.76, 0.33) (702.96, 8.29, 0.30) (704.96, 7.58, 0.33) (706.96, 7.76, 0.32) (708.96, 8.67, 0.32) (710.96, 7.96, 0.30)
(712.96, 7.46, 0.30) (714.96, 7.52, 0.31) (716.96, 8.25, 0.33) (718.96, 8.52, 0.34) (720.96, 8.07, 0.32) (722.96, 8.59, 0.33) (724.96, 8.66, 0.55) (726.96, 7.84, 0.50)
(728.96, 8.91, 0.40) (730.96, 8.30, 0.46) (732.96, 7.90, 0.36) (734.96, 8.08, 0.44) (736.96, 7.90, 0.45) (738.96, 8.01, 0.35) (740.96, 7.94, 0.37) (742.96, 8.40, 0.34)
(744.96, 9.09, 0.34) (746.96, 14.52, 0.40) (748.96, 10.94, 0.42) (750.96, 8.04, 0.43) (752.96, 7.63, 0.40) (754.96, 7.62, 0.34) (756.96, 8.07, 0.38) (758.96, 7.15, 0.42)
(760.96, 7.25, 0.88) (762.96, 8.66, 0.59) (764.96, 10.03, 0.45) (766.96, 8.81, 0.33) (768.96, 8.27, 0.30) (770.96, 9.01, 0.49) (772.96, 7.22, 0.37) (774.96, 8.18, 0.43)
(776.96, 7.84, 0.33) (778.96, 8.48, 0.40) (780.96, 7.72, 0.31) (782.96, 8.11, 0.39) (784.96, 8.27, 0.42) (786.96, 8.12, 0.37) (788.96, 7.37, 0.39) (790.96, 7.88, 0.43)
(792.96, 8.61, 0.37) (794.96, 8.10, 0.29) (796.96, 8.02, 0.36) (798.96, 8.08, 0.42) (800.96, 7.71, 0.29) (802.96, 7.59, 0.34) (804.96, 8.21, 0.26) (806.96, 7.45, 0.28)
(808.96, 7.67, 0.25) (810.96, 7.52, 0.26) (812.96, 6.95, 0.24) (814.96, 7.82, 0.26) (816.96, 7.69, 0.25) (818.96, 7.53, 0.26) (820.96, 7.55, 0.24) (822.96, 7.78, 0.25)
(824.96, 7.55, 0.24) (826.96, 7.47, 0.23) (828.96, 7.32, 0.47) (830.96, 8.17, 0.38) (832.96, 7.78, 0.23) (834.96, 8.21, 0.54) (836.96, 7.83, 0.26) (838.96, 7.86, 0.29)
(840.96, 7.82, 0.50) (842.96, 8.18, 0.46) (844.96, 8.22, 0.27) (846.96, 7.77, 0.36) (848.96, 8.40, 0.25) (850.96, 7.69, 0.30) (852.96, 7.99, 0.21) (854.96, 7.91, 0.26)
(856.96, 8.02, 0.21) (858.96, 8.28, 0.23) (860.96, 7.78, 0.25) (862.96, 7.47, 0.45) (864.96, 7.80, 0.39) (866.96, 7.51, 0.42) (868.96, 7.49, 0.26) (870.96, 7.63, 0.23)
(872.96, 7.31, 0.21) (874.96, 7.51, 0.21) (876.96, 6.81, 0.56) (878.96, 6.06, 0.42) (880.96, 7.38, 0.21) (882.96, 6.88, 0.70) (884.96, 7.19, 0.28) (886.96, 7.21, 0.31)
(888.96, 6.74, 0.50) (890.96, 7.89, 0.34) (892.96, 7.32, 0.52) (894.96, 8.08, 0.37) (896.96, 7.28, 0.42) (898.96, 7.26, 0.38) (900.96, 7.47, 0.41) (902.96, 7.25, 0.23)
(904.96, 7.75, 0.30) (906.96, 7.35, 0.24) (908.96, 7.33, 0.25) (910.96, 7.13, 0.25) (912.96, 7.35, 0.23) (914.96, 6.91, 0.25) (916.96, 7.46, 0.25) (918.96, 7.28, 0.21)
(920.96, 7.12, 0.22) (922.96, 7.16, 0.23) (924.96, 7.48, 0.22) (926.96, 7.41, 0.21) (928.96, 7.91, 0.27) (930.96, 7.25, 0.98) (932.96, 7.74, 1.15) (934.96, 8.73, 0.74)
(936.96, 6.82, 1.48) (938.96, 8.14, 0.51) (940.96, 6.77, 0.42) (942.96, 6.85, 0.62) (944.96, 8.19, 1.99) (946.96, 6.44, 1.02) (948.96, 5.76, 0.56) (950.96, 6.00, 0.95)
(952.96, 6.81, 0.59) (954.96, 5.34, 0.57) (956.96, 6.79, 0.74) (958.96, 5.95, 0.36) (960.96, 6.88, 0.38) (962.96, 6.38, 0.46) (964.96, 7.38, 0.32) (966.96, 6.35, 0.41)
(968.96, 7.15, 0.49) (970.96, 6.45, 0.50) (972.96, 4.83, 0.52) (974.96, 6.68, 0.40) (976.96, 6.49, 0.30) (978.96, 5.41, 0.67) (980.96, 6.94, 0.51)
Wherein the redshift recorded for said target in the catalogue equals 0.138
